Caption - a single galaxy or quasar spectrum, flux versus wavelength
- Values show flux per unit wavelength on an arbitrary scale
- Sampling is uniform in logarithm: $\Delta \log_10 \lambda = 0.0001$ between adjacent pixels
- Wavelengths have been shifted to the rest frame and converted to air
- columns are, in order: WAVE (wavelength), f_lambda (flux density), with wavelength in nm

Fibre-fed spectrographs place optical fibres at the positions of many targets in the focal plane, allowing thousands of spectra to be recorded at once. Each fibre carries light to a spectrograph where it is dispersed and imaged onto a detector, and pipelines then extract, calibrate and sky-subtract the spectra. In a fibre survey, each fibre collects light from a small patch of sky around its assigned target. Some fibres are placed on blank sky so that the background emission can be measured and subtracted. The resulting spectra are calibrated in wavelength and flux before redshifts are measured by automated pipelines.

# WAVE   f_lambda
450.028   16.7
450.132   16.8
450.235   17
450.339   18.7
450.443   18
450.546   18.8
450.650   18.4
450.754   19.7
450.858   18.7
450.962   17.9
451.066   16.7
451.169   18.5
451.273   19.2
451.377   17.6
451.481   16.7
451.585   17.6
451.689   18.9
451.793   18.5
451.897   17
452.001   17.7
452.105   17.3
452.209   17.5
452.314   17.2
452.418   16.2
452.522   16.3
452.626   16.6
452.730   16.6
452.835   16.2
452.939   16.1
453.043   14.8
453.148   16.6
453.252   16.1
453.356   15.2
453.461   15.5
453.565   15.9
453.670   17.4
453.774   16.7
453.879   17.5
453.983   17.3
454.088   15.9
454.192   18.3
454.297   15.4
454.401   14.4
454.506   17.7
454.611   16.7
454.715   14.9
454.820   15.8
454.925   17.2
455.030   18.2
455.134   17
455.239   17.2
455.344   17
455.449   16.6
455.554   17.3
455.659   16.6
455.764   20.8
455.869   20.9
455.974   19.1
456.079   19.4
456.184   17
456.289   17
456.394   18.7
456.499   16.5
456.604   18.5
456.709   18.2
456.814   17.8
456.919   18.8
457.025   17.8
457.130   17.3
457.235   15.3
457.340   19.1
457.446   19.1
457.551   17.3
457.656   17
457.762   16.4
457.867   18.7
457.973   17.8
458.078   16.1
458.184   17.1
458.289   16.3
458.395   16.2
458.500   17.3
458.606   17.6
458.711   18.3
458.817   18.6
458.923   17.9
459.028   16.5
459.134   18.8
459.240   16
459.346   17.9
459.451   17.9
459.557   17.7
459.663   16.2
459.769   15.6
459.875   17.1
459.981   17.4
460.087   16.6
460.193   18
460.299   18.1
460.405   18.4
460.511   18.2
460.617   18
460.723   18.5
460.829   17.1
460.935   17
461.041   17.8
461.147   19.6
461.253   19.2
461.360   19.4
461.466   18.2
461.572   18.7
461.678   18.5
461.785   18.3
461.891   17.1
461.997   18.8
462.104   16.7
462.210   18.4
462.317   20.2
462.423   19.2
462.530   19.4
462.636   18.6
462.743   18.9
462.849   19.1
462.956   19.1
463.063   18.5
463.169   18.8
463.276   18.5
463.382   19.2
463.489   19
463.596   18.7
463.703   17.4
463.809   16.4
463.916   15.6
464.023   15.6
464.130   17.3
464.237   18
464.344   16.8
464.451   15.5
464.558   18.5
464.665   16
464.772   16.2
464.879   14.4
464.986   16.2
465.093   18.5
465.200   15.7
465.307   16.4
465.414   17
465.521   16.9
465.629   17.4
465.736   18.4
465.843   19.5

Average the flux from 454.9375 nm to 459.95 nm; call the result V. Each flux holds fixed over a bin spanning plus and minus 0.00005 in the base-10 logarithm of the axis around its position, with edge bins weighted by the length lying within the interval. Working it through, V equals 17.6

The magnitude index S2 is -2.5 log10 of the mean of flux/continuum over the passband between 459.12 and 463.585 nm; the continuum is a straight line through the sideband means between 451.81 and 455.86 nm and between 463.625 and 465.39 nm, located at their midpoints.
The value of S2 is -0.10 mag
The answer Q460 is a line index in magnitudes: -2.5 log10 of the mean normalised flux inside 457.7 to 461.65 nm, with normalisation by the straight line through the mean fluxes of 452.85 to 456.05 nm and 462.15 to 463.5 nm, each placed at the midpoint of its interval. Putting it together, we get 0.03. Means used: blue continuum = 16.9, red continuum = 19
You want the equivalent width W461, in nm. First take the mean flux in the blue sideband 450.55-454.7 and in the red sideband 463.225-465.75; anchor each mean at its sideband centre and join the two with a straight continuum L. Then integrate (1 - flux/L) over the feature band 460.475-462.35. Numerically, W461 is -0.14 nm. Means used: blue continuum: 17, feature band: 18.3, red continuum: 17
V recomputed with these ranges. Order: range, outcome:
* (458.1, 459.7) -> 17.3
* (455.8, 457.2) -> 18.2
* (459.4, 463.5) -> 18.2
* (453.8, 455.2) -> 16.6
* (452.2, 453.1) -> 16.3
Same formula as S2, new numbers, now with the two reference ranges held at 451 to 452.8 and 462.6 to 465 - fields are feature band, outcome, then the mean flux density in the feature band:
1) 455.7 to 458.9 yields -0.03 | 17.9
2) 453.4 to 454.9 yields 0.07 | 16.4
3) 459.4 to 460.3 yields 0.02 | 17.1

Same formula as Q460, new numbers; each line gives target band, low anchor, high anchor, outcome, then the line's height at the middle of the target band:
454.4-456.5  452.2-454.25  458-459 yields -0.04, 16.8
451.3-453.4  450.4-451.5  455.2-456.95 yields 0.08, 18.2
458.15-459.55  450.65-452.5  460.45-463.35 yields 0.05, 18.3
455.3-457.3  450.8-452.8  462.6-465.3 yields -0.03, 17.5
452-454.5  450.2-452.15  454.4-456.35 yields 0.08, 17.8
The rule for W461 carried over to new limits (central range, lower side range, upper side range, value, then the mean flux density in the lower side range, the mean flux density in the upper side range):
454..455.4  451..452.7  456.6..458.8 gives 0.07 nm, 17.5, 17.5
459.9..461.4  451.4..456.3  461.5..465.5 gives -0.05 nm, 17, 17.7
